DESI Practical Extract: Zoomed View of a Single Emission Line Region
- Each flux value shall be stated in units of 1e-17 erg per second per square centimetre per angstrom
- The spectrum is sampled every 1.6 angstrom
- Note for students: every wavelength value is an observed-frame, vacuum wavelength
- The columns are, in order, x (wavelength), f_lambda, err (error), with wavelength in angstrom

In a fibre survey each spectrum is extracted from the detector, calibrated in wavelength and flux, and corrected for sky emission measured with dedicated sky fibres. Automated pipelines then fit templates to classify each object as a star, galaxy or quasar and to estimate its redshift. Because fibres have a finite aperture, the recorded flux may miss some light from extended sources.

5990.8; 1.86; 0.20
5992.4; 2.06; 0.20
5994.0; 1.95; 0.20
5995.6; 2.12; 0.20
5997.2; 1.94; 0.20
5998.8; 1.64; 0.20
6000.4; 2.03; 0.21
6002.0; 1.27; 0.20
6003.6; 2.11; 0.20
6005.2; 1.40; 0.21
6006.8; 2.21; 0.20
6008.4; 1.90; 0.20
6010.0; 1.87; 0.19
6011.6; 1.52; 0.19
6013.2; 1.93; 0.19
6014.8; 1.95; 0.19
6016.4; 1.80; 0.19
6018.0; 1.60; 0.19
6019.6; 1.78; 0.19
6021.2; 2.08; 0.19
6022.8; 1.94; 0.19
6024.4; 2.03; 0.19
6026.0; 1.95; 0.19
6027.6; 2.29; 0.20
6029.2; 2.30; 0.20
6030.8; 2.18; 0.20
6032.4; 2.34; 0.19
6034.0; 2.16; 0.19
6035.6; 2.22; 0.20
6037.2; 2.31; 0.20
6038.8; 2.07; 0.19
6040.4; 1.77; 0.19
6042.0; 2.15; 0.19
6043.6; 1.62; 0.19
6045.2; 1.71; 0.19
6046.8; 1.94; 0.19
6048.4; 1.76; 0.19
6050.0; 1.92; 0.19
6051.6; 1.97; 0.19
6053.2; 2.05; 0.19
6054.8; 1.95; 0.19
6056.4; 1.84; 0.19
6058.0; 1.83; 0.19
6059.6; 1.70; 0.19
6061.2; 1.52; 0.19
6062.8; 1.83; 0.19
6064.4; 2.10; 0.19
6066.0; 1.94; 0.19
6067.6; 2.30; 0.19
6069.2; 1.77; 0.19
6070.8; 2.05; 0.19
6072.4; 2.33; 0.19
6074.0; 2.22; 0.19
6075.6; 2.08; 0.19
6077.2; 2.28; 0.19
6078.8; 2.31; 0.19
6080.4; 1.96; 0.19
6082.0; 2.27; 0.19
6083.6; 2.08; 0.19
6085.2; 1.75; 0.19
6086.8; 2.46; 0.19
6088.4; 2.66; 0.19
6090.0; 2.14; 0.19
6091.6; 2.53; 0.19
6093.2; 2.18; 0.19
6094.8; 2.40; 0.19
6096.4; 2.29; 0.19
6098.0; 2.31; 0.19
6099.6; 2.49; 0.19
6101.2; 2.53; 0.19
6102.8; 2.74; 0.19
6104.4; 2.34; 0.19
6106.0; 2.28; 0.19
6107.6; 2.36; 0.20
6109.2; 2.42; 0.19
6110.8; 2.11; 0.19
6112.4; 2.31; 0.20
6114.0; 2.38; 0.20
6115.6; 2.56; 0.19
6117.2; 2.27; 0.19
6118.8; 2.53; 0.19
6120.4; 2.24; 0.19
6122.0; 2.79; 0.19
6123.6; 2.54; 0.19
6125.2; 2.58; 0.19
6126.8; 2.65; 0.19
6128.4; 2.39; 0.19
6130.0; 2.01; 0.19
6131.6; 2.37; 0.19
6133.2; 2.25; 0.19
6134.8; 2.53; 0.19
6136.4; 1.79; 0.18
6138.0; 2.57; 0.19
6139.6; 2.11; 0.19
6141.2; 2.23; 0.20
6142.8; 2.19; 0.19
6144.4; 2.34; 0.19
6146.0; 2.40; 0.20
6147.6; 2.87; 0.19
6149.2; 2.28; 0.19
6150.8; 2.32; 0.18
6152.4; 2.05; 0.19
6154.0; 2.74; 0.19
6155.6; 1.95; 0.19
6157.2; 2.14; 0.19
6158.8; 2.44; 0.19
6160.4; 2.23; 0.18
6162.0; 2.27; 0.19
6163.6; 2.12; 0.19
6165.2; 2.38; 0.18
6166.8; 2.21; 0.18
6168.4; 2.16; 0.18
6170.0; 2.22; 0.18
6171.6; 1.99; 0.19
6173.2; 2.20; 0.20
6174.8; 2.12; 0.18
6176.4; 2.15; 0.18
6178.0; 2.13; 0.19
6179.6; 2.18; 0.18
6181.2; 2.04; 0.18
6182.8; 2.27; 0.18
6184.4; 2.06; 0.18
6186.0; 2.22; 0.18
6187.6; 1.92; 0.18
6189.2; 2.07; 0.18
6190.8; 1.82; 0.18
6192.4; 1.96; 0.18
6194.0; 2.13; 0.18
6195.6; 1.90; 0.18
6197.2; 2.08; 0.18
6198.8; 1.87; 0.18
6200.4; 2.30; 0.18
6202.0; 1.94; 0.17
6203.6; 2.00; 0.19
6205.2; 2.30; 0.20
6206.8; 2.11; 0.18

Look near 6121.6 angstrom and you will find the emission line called Mg II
